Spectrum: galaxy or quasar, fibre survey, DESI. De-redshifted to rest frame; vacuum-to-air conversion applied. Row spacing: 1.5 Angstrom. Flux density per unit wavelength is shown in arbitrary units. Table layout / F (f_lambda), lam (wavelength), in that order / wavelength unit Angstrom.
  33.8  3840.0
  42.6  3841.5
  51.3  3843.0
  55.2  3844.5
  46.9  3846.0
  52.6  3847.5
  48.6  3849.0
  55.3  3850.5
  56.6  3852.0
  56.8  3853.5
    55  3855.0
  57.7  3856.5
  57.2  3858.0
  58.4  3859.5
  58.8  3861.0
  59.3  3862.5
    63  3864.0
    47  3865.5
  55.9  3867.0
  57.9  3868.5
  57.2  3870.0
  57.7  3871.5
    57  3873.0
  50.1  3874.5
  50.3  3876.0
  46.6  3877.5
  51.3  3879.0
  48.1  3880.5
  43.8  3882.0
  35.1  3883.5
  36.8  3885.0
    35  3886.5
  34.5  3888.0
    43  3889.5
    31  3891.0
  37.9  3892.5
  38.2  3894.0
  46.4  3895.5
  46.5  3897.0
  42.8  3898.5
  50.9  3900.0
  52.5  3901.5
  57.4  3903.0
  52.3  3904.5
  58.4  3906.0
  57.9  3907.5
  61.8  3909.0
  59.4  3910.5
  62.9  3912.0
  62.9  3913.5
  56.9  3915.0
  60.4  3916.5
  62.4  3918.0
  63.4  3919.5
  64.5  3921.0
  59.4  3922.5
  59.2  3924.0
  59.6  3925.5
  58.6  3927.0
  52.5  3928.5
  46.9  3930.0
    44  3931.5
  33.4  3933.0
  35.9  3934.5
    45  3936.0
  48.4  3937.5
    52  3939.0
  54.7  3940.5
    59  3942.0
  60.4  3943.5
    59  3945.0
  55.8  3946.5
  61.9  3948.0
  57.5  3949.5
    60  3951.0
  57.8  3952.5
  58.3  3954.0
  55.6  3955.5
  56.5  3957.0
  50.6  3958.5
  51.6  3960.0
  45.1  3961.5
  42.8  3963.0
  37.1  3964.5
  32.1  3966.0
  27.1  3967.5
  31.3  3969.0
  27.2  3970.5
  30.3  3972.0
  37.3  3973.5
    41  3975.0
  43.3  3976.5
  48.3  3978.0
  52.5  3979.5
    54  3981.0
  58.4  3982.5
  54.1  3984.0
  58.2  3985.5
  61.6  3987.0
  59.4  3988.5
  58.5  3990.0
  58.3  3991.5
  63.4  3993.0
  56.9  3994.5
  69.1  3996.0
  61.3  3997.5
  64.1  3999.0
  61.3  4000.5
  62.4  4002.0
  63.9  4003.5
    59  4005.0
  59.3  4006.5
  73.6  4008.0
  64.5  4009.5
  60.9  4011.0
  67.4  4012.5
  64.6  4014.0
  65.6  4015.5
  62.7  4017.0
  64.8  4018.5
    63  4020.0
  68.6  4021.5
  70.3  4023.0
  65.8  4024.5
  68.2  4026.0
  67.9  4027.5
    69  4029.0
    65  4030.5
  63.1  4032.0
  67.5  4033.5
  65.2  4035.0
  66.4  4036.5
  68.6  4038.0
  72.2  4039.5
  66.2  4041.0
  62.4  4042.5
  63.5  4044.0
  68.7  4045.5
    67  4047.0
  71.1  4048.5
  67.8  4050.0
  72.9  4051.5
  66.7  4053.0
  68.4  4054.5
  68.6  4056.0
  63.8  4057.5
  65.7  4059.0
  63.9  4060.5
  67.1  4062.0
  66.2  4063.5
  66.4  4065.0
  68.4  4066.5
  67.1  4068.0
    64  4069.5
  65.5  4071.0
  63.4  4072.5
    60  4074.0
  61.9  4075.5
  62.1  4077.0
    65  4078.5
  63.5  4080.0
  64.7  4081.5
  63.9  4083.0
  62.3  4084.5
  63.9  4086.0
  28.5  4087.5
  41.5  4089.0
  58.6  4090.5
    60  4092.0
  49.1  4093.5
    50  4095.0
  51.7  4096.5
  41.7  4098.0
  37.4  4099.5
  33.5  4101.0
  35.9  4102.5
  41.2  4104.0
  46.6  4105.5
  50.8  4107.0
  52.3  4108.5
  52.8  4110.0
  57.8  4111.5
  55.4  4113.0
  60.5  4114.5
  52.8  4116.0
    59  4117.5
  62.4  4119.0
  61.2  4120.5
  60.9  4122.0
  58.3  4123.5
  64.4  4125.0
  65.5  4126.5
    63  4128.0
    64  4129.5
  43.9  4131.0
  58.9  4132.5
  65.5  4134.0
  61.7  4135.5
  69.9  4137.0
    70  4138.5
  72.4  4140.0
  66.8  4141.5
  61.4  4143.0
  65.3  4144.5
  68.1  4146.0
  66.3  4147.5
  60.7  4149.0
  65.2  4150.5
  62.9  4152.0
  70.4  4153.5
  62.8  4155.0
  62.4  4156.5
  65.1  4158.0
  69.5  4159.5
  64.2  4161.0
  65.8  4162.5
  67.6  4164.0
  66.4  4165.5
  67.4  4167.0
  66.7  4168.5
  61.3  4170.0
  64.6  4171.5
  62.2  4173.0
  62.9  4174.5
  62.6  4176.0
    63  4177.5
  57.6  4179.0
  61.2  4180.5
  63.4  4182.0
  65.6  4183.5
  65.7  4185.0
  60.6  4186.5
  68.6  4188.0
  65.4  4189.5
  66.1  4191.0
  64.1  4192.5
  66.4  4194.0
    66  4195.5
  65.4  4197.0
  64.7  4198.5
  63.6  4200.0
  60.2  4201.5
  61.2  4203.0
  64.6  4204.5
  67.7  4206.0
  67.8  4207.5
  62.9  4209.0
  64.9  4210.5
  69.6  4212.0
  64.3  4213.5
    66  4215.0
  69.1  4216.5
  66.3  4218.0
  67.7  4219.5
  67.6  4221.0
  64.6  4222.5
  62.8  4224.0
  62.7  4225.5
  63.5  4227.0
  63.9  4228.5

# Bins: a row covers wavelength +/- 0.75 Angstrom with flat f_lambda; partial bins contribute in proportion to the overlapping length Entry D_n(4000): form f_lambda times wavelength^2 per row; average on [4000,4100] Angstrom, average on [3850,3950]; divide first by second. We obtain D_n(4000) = 1.3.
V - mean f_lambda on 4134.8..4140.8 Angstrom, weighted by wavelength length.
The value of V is 68.5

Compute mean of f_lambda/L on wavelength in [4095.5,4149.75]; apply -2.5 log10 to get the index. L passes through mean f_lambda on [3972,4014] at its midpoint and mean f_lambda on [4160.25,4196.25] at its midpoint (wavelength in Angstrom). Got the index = 0.10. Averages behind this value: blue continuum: 57.8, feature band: 57.2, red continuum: 64.4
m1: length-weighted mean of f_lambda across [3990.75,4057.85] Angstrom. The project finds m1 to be 65.6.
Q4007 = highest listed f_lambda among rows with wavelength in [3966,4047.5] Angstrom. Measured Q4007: 73.6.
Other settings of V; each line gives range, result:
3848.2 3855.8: 54.5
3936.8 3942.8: 53.6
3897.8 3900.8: 47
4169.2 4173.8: 62.7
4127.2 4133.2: 57.5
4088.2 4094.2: 52.1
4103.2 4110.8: 48.7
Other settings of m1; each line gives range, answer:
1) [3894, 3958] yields 54.8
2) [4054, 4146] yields 58.7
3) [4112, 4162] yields 63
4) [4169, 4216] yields 64.2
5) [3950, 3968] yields 48.3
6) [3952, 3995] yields 48.5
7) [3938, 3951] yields 57.5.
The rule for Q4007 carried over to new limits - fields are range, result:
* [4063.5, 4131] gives 68.4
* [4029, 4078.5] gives 72.9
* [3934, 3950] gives 61.9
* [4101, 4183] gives 72.4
